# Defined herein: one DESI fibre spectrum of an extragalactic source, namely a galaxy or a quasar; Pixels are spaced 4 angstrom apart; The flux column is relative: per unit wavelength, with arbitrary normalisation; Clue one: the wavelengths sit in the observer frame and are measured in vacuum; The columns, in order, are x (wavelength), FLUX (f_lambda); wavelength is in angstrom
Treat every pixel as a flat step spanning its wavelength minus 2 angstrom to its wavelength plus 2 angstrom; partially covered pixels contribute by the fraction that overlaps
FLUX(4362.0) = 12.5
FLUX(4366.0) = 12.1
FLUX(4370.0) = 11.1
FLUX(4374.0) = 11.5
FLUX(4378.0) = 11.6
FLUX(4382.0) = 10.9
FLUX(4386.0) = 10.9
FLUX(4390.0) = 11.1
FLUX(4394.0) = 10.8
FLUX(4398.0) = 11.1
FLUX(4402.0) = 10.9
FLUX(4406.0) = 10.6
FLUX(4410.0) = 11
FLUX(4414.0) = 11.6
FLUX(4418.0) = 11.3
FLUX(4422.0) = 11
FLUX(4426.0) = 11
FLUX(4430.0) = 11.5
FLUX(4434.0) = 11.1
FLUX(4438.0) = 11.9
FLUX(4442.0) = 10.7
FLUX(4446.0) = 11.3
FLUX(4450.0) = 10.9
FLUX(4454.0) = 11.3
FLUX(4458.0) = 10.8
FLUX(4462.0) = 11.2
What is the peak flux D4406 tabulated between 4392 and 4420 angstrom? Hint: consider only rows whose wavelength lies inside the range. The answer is 11.6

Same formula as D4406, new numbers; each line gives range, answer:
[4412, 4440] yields 11.9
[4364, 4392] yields 12.1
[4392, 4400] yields 11.1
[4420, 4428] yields 11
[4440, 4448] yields 11.3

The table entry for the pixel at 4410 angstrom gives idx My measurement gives 11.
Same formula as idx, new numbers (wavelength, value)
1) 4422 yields 11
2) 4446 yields 11.3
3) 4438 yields 11.9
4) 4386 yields 10.9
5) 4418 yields 11.3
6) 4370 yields 11.1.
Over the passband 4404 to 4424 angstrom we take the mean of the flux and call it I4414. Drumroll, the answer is 11.1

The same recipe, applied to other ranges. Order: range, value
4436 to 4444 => 11.3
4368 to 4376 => 11.3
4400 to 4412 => 10.8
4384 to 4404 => 11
